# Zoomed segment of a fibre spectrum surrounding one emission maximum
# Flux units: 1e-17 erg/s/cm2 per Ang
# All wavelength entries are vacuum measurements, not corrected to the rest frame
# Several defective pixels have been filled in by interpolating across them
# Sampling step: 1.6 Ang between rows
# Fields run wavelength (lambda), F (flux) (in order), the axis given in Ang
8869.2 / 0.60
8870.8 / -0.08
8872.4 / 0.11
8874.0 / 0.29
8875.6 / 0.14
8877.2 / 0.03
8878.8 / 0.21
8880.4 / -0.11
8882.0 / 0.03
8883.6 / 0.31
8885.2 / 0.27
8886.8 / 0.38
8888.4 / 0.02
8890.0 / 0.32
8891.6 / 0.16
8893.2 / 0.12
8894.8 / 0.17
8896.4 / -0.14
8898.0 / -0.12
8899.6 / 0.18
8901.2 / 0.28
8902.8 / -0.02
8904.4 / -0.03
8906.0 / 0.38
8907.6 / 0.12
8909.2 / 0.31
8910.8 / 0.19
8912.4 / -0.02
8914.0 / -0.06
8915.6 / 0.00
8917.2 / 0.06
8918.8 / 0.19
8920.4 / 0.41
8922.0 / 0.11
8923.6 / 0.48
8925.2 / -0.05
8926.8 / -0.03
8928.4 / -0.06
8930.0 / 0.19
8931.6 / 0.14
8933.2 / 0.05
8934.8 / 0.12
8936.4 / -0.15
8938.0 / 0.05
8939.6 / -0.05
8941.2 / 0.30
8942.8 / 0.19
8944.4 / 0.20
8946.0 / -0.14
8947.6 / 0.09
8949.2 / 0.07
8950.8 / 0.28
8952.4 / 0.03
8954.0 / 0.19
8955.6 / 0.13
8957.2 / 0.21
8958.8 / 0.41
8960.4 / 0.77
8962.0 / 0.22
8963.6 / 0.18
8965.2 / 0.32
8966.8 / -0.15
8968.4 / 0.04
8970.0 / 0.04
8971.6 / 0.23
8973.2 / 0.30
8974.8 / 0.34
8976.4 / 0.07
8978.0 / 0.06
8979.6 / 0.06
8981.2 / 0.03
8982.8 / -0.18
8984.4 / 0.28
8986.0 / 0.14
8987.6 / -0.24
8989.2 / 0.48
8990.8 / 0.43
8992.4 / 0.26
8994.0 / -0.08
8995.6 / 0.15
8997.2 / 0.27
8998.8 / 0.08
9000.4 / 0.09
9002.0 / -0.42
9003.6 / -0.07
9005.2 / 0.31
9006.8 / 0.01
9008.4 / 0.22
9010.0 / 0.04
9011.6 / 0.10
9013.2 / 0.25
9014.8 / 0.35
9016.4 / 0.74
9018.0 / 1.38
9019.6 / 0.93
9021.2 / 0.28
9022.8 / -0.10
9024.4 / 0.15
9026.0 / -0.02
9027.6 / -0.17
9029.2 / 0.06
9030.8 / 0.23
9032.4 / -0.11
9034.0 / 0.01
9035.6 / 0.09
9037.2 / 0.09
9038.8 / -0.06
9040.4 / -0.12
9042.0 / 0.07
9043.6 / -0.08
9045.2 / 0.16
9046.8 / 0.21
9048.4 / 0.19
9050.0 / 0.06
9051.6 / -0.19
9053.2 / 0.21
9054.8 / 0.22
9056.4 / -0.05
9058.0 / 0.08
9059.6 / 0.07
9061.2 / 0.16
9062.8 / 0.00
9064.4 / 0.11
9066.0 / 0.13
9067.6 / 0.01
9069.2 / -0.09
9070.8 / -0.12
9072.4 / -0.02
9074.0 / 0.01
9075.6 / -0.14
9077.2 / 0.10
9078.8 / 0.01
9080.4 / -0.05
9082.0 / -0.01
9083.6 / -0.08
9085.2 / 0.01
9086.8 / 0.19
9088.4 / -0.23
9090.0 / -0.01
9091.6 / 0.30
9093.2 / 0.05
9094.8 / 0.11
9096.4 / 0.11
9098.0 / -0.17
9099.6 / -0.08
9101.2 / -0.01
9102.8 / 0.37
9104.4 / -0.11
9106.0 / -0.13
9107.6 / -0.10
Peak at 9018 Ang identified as H-beta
